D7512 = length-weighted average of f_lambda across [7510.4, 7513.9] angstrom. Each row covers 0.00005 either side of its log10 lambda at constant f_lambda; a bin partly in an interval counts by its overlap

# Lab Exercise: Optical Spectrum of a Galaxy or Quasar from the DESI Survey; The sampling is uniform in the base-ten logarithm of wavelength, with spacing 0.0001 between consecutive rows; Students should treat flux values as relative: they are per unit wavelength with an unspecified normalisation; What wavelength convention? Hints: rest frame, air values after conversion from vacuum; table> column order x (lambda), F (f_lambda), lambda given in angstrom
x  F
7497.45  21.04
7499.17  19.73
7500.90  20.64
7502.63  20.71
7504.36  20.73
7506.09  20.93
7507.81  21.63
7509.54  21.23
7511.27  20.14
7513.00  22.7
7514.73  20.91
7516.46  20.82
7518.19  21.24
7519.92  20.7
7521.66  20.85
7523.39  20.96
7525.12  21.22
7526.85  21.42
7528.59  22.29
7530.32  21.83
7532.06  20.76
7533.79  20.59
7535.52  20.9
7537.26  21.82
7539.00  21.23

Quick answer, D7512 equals 21.4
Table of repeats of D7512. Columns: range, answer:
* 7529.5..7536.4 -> 21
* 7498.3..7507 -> 20.6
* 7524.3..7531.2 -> 21.7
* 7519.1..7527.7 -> 21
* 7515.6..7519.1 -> 21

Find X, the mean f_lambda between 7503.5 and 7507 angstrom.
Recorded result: 20.9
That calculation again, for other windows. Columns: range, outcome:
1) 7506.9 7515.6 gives 21.3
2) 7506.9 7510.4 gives 21.5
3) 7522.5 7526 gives 21.1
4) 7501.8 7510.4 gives 21.1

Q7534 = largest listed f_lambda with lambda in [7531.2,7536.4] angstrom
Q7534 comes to 20.9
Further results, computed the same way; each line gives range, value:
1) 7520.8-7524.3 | 20.96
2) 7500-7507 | 20.93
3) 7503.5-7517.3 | 22.7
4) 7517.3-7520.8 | 21.24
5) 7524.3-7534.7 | 22.29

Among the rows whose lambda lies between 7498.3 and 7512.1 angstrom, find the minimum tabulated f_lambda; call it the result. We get 19.73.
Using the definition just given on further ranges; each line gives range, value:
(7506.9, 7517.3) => 20.14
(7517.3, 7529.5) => 20.7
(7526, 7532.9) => 20.76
